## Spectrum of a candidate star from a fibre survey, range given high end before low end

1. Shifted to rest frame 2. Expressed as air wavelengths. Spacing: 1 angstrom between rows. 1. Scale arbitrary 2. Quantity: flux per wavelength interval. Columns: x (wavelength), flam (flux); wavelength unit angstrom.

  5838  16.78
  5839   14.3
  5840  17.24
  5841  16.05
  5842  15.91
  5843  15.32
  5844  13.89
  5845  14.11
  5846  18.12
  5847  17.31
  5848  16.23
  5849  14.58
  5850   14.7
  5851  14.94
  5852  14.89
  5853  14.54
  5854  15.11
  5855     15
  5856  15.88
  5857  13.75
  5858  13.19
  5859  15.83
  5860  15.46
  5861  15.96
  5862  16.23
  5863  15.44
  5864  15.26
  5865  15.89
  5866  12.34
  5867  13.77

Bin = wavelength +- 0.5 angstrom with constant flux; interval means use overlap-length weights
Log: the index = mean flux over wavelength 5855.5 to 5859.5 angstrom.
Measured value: 14.7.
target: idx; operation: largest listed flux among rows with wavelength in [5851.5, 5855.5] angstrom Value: 15.11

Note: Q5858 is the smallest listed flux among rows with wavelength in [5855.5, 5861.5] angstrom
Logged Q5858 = 13.19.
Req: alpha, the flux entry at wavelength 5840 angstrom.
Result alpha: 17.24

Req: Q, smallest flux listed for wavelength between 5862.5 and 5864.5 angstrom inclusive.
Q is 15.26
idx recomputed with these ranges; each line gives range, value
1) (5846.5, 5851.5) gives 17.31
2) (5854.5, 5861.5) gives 15.96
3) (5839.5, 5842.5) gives 17.24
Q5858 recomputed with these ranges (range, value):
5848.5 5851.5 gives 14.58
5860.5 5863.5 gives 15.44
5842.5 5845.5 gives 13.89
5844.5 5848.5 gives 14.11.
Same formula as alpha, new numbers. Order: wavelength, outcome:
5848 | 16.23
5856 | 15.88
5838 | 16.78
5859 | 15.83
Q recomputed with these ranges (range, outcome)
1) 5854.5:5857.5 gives 13.75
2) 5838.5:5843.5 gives 14.3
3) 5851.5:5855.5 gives 14.54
